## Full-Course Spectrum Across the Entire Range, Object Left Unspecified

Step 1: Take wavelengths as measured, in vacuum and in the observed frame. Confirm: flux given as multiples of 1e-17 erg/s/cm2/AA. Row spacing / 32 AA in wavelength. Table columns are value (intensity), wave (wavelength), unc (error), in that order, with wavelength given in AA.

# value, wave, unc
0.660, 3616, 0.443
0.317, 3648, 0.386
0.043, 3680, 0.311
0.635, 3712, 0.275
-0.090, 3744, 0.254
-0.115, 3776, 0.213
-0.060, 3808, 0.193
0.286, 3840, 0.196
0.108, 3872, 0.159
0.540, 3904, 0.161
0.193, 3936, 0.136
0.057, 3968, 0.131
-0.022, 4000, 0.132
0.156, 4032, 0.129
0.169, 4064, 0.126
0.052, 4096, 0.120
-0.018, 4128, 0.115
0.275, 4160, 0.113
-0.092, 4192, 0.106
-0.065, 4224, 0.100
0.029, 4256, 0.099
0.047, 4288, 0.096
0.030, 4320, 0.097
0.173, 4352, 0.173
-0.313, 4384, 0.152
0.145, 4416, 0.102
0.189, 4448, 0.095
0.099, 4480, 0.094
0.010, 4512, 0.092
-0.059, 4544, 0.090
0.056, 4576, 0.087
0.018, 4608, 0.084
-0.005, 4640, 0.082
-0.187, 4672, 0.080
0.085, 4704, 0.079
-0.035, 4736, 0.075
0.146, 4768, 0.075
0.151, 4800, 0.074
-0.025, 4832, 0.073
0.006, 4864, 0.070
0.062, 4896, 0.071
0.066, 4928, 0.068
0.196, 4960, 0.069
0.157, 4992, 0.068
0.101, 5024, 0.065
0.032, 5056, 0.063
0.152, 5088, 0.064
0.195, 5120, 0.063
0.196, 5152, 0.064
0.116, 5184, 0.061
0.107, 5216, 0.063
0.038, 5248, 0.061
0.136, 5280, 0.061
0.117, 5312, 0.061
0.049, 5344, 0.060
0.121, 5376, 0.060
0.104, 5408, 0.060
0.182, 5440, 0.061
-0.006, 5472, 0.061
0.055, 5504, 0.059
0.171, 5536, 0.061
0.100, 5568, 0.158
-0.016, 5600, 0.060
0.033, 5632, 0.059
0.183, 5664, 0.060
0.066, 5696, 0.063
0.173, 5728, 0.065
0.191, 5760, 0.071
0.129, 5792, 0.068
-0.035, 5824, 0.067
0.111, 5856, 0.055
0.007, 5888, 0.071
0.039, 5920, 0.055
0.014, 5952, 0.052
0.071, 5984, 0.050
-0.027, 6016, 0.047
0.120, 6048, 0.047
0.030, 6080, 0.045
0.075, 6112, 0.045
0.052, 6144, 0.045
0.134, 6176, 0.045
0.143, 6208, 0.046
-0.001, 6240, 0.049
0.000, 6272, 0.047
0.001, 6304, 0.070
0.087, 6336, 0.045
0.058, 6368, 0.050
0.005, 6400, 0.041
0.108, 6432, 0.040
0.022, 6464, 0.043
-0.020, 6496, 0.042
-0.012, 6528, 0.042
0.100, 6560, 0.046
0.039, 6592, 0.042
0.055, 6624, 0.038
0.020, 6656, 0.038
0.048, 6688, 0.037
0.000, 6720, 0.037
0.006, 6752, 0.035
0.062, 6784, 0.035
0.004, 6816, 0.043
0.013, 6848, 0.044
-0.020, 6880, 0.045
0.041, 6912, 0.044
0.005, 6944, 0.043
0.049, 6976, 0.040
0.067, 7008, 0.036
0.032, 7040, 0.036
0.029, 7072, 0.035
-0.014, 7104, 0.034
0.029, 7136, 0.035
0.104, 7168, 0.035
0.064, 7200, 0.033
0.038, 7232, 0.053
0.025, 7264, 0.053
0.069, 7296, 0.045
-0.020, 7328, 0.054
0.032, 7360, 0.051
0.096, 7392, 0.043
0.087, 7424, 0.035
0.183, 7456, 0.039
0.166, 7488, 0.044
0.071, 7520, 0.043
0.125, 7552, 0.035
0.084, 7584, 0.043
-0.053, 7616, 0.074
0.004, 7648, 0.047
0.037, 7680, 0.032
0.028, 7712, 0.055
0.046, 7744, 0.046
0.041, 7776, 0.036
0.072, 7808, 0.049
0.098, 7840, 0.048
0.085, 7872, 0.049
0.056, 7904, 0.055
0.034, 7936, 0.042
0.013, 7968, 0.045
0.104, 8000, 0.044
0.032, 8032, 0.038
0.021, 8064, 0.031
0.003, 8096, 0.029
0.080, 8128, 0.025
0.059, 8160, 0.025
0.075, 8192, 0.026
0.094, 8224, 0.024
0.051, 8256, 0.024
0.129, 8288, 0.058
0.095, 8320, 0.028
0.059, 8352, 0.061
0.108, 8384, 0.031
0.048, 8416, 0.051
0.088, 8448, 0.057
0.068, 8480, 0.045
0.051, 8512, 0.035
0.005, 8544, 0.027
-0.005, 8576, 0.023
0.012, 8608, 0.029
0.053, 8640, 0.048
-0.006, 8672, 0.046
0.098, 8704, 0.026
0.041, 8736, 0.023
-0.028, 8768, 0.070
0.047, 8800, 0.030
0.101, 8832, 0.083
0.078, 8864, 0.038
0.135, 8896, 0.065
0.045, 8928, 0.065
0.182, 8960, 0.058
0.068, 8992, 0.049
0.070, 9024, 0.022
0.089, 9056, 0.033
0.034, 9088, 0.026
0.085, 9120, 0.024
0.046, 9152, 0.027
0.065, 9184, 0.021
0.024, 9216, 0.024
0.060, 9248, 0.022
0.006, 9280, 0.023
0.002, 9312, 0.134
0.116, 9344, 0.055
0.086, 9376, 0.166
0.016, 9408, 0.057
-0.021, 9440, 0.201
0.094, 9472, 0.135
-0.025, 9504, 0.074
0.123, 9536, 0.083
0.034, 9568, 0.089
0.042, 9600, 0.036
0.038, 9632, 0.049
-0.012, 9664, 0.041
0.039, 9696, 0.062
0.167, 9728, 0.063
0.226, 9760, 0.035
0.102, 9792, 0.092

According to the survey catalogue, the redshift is 0.489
